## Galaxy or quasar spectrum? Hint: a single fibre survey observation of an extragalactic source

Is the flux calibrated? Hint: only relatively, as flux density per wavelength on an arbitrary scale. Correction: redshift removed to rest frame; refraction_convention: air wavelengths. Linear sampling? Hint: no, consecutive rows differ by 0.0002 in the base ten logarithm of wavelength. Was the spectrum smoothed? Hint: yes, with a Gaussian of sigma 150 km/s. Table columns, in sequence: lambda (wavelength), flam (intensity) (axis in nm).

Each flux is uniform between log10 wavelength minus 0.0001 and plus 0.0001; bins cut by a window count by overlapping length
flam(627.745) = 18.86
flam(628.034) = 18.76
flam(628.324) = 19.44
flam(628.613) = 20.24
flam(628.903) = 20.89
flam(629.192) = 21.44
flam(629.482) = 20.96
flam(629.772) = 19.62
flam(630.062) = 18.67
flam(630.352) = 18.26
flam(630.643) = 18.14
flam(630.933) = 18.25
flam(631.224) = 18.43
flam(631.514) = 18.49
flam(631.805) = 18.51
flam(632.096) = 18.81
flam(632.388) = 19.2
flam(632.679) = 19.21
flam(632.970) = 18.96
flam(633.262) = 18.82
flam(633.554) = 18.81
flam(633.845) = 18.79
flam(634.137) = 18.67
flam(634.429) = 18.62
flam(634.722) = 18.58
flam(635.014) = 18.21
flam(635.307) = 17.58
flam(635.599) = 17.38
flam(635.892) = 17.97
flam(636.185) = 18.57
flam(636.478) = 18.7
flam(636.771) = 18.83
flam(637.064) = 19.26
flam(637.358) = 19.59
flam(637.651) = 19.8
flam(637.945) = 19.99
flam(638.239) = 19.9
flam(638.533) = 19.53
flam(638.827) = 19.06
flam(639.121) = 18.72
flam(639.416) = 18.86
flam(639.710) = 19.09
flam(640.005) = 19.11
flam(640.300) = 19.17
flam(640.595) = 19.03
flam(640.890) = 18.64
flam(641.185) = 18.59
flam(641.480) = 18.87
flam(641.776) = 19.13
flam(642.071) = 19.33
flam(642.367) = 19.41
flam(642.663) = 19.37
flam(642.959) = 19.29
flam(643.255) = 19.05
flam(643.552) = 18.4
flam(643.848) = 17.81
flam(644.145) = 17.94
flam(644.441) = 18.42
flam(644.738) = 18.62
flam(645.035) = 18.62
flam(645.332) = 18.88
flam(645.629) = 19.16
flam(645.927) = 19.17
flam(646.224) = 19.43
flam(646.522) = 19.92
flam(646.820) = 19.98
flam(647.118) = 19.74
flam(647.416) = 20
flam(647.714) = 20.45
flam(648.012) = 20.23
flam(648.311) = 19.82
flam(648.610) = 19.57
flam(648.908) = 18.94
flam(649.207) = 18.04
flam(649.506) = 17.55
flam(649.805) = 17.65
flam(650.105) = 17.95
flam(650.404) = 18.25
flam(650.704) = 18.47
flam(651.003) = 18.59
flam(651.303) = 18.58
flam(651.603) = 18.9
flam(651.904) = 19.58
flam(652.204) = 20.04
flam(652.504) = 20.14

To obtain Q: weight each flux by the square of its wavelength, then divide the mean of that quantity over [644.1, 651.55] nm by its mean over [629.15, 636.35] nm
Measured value 1.1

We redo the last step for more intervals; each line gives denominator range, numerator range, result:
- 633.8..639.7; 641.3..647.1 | 1.03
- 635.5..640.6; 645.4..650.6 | 1.04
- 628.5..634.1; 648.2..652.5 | 1.04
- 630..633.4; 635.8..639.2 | 1.05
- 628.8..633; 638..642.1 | 1.02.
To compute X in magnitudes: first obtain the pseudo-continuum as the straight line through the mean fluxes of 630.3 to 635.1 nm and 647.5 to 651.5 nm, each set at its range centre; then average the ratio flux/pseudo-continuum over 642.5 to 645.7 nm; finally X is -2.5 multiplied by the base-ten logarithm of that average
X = 0.00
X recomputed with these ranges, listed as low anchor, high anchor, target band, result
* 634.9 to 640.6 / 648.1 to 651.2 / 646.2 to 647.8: -0.07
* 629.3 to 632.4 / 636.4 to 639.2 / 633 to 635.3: 0.03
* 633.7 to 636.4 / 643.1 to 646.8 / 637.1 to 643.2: -0.04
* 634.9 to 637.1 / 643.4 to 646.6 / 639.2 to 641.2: -0.03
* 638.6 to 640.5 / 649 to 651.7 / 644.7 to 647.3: -0.04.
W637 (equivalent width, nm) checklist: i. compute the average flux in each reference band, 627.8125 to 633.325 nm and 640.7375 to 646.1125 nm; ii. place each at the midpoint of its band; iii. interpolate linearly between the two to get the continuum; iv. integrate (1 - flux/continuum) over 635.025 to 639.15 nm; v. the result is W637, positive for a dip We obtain 0.02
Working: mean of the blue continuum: 19.2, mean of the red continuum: 18.8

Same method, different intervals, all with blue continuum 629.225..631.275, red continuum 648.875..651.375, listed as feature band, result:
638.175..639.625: -0.04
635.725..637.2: 0.01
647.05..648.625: -0.15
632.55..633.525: 0.00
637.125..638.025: -0.05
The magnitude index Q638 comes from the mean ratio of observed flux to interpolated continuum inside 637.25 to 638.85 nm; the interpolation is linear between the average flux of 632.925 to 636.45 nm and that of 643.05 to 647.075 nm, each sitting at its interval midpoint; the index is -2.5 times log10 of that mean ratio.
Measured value -0.064 mag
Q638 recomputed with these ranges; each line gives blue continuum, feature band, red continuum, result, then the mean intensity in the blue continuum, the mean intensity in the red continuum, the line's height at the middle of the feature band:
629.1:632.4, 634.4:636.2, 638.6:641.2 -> 0.05 mag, 19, 19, 19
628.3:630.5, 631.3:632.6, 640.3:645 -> 0.06 mag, 20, 18.8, 19.7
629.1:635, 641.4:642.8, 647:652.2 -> -0.02 mag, 18.9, 19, 19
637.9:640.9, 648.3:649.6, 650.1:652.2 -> 0.01 mag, 19.2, 18.8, 18.8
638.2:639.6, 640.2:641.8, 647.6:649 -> 0.02 mag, 19.2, 19.8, 19.3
